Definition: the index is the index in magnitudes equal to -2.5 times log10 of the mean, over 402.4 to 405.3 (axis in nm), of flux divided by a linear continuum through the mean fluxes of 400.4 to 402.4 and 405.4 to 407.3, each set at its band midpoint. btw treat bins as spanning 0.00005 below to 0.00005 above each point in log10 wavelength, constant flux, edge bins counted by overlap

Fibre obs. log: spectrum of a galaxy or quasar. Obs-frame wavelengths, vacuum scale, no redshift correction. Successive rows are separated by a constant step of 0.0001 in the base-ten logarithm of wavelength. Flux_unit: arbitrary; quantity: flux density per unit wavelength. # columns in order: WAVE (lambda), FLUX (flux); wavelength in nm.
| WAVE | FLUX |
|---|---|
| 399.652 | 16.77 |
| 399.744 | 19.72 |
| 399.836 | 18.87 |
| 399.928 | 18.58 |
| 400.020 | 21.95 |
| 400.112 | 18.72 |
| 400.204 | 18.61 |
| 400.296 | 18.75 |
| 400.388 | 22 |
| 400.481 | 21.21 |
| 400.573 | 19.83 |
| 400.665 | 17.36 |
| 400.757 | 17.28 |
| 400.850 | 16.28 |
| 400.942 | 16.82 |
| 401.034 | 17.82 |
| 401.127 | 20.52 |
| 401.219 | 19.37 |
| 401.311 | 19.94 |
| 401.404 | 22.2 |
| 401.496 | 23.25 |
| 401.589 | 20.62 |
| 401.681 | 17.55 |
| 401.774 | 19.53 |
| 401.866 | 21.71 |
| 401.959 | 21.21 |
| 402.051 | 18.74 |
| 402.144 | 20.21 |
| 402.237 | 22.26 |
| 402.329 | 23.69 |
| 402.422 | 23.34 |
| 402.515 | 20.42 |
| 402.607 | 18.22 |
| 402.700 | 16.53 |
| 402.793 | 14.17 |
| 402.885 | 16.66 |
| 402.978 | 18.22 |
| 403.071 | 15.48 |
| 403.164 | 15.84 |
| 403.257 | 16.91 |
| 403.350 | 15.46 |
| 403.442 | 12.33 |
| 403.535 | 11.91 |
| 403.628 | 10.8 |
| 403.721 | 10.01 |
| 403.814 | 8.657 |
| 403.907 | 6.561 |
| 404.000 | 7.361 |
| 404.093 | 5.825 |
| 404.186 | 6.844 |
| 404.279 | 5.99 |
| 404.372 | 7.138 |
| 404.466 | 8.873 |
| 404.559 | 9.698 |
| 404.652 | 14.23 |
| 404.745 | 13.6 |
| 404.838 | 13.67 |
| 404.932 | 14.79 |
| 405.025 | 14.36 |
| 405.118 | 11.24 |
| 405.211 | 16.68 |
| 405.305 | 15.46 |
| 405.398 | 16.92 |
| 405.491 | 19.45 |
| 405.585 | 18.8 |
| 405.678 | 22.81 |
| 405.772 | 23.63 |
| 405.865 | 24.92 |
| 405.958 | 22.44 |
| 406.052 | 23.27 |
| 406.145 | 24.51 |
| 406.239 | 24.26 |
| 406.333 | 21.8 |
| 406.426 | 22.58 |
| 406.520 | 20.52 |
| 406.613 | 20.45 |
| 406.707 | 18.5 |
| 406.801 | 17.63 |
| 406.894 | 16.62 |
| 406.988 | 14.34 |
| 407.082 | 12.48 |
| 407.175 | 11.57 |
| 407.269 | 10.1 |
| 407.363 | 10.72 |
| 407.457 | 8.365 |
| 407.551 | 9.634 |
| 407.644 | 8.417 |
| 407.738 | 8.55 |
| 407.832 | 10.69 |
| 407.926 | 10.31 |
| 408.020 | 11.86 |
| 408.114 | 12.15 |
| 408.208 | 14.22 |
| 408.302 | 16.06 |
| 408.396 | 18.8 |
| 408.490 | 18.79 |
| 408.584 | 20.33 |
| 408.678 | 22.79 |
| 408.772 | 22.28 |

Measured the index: 0.46 mag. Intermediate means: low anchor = 19.9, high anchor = 19.5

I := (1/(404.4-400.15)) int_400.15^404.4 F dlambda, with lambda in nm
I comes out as 16.6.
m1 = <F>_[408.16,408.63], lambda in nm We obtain 17.6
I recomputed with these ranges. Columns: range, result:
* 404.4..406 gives 16.4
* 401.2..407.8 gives 16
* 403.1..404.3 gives 10.5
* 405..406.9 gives 20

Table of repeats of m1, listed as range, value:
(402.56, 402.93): 16.4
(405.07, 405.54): 16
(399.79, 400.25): 19.4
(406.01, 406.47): 23.3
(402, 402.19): 19.5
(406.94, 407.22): 12.8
